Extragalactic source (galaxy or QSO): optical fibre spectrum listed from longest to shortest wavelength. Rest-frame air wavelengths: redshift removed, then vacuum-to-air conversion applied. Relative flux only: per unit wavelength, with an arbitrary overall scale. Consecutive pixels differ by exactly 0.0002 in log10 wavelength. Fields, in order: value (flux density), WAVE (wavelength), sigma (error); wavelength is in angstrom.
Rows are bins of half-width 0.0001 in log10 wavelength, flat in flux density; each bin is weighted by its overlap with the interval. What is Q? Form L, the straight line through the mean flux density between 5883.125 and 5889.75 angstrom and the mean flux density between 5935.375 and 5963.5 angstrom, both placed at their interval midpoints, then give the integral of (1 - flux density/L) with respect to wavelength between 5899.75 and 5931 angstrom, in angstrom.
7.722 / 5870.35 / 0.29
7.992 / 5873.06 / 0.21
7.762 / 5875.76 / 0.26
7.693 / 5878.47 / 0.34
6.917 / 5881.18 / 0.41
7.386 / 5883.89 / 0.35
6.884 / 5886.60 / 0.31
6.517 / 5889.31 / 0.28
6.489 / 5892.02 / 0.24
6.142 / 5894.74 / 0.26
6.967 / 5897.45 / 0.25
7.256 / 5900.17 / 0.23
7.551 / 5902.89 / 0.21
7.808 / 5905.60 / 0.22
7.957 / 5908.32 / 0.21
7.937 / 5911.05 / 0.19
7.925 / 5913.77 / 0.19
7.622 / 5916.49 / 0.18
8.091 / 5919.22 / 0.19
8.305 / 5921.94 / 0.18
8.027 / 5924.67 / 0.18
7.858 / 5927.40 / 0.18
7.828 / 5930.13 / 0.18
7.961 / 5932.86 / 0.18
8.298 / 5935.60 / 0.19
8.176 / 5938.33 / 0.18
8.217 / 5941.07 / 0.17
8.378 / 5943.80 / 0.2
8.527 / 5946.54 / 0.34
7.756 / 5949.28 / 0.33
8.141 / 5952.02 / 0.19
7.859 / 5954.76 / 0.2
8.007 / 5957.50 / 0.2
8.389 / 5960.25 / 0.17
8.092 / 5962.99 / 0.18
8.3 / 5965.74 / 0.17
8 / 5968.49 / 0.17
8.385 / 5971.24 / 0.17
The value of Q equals -1.5 angstrom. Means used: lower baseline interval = 6.95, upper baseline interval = 8.17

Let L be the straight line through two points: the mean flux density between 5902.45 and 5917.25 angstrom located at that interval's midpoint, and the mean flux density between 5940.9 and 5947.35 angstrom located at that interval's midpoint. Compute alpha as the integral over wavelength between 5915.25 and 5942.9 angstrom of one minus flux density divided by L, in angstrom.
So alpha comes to 0.3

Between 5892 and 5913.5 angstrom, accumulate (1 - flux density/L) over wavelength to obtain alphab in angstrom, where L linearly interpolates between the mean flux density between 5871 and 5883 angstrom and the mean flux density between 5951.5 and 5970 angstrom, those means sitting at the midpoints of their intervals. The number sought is 1.1 angstrom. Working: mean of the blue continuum 7.59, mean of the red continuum 8.11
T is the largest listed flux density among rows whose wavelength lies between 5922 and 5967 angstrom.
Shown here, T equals 8.527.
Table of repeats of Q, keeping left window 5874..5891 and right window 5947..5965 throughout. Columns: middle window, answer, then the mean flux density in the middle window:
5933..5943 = -0.4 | 8.2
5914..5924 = -0.5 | 8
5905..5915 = -0.5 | 7.91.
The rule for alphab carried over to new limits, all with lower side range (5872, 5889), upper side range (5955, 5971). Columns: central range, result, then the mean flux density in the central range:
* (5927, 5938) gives -0.21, 8.01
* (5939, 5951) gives -0.35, 8.21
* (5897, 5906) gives 0.21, 7.4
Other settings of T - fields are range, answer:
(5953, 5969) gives 8.389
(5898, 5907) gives 7.808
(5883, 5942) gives 8.305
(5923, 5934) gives 8.027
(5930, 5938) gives 8.298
